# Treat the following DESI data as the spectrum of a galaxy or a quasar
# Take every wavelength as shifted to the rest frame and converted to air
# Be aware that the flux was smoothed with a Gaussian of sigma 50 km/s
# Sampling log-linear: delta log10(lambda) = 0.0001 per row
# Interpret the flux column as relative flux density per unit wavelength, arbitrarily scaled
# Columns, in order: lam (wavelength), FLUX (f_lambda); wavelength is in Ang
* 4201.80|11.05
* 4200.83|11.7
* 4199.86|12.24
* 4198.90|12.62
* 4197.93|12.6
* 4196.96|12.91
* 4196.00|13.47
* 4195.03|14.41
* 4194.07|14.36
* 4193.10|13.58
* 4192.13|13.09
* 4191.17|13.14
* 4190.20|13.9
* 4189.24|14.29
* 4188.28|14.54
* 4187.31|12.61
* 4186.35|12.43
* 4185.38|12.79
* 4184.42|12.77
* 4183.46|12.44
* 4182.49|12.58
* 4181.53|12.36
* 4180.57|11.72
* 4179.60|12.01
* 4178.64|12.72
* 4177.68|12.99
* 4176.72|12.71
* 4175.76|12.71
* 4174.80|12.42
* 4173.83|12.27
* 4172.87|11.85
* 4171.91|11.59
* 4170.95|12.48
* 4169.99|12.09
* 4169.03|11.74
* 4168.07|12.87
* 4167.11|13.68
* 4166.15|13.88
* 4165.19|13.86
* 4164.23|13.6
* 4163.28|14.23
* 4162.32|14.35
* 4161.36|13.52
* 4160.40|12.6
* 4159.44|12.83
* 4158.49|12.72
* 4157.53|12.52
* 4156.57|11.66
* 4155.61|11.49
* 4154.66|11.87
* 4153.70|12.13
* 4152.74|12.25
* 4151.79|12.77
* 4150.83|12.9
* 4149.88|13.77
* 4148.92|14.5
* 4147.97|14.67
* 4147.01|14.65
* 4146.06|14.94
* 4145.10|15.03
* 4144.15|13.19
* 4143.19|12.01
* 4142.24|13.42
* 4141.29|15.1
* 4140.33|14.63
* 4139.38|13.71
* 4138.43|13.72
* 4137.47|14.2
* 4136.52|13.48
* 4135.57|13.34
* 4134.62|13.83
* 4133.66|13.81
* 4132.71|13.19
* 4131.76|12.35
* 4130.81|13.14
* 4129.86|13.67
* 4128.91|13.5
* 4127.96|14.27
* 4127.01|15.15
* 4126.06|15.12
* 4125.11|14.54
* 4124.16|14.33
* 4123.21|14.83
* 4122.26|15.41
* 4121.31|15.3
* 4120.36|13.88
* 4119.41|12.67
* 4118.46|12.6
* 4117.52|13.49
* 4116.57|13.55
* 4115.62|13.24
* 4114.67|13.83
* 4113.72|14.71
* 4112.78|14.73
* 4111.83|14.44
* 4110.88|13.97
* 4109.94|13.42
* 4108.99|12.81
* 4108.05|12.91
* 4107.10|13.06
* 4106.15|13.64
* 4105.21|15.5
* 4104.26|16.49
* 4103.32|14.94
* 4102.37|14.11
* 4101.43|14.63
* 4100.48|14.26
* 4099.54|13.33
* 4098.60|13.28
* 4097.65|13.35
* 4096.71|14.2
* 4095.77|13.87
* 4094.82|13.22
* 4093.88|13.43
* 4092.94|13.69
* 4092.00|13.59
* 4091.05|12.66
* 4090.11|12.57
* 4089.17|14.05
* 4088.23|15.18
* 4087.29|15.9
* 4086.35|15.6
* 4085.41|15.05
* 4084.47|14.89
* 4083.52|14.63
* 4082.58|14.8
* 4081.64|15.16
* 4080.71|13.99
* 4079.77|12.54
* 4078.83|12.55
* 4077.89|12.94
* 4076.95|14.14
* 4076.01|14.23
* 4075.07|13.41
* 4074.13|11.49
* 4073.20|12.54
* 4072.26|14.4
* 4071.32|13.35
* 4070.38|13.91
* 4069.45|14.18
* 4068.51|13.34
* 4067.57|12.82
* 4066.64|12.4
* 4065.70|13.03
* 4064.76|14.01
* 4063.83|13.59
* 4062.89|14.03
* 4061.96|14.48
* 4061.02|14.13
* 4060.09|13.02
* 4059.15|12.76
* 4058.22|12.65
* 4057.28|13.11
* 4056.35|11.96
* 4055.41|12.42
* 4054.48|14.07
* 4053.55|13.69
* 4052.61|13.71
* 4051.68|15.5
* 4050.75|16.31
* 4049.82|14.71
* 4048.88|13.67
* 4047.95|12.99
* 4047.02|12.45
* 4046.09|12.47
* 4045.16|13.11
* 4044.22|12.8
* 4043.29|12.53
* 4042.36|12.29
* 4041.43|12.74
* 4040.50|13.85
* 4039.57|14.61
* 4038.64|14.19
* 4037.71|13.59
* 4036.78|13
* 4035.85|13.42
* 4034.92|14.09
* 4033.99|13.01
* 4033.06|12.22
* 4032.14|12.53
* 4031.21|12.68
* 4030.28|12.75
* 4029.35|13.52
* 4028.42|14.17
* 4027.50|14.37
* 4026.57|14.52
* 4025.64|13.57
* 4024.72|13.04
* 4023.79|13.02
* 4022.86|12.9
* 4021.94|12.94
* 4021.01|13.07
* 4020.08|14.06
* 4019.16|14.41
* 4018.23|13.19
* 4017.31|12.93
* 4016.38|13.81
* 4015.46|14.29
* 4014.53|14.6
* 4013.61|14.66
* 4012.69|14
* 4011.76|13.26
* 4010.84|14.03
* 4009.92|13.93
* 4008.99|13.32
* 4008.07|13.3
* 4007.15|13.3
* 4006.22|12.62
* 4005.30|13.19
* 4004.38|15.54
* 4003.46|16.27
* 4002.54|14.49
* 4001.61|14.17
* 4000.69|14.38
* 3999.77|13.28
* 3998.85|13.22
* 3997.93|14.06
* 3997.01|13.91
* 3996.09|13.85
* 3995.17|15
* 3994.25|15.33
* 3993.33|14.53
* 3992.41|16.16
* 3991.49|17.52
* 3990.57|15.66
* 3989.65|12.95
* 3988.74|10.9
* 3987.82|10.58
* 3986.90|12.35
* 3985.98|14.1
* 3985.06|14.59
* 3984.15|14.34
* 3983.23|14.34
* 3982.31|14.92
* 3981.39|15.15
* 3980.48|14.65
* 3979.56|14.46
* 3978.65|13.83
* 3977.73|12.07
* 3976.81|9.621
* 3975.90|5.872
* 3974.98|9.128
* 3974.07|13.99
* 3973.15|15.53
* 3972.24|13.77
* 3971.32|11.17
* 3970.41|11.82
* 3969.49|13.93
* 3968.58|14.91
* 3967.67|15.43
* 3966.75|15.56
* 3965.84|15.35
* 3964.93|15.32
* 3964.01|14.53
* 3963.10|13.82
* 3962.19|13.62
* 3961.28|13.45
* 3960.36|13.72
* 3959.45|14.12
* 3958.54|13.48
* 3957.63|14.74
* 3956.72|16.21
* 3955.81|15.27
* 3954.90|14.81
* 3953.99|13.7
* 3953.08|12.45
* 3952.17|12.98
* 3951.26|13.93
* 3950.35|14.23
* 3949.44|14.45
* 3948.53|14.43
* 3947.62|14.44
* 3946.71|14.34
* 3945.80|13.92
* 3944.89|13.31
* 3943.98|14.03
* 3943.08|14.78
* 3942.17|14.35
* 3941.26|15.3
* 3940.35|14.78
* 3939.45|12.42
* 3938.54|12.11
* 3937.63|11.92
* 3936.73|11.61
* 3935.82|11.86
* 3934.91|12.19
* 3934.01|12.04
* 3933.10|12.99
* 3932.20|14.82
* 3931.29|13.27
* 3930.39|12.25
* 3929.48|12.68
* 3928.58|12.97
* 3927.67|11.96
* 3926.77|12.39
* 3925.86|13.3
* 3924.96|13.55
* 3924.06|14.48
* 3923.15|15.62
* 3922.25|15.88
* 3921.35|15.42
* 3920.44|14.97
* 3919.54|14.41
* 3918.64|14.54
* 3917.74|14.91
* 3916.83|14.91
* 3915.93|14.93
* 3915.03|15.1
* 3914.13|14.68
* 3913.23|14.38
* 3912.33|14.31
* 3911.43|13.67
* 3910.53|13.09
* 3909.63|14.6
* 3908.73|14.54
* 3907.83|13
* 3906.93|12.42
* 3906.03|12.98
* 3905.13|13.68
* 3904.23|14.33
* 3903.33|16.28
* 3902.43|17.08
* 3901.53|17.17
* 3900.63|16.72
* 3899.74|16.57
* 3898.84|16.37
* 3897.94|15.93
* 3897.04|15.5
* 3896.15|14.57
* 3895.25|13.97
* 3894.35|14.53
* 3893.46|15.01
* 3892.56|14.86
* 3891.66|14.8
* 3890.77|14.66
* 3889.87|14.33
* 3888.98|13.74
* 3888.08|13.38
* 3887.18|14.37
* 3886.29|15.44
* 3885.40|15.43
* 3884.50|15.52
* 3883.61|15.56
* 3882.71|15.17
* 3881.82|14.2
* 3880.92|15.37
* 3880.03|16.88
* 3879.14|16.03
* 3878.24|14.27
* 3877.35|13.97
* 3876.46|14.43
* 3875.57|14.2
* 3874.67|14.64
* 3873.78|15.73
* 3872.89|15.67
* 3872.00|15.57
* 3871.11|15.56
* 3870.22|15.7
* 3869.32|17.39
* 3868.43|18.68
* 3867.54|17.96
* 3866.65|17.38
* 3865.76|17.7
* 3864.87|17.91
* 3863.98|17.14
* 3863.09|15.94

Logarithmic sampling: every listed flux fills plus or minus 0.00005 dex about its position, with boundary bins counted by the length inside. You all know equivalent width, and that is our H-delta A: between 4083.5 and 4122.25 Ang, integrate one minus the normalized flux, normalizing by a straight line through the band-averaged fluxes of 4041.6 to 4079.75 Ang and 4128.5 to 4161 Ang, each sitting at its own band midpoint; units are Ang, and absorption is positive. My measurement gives -2.0 Ang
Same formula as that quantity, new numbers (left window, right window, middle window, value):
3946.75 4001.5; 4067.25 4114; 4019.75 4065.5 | 1.50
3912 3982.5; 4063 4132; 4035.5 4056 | 0.44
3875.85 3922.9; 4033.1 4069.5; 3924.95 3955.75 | 2.30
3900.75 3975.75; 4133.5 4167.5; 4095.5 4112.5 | -0.57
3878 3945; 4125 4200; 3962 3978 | 1.14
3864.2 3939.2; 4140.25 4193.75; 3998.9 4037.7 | 0.88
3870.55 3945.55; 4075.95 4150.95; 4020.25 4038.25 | 1.09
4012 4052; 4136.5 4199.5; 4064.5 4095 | -0.81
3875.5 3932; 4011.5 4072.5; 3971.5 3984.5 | 1.00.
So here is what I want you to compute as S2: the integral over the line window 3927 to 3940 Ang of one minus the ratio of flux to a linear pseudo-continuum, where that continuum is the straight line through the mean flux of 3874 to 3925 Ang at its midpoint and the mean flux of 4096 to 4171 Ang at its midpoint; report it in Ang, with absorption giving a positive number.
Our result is 1.9 Ang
